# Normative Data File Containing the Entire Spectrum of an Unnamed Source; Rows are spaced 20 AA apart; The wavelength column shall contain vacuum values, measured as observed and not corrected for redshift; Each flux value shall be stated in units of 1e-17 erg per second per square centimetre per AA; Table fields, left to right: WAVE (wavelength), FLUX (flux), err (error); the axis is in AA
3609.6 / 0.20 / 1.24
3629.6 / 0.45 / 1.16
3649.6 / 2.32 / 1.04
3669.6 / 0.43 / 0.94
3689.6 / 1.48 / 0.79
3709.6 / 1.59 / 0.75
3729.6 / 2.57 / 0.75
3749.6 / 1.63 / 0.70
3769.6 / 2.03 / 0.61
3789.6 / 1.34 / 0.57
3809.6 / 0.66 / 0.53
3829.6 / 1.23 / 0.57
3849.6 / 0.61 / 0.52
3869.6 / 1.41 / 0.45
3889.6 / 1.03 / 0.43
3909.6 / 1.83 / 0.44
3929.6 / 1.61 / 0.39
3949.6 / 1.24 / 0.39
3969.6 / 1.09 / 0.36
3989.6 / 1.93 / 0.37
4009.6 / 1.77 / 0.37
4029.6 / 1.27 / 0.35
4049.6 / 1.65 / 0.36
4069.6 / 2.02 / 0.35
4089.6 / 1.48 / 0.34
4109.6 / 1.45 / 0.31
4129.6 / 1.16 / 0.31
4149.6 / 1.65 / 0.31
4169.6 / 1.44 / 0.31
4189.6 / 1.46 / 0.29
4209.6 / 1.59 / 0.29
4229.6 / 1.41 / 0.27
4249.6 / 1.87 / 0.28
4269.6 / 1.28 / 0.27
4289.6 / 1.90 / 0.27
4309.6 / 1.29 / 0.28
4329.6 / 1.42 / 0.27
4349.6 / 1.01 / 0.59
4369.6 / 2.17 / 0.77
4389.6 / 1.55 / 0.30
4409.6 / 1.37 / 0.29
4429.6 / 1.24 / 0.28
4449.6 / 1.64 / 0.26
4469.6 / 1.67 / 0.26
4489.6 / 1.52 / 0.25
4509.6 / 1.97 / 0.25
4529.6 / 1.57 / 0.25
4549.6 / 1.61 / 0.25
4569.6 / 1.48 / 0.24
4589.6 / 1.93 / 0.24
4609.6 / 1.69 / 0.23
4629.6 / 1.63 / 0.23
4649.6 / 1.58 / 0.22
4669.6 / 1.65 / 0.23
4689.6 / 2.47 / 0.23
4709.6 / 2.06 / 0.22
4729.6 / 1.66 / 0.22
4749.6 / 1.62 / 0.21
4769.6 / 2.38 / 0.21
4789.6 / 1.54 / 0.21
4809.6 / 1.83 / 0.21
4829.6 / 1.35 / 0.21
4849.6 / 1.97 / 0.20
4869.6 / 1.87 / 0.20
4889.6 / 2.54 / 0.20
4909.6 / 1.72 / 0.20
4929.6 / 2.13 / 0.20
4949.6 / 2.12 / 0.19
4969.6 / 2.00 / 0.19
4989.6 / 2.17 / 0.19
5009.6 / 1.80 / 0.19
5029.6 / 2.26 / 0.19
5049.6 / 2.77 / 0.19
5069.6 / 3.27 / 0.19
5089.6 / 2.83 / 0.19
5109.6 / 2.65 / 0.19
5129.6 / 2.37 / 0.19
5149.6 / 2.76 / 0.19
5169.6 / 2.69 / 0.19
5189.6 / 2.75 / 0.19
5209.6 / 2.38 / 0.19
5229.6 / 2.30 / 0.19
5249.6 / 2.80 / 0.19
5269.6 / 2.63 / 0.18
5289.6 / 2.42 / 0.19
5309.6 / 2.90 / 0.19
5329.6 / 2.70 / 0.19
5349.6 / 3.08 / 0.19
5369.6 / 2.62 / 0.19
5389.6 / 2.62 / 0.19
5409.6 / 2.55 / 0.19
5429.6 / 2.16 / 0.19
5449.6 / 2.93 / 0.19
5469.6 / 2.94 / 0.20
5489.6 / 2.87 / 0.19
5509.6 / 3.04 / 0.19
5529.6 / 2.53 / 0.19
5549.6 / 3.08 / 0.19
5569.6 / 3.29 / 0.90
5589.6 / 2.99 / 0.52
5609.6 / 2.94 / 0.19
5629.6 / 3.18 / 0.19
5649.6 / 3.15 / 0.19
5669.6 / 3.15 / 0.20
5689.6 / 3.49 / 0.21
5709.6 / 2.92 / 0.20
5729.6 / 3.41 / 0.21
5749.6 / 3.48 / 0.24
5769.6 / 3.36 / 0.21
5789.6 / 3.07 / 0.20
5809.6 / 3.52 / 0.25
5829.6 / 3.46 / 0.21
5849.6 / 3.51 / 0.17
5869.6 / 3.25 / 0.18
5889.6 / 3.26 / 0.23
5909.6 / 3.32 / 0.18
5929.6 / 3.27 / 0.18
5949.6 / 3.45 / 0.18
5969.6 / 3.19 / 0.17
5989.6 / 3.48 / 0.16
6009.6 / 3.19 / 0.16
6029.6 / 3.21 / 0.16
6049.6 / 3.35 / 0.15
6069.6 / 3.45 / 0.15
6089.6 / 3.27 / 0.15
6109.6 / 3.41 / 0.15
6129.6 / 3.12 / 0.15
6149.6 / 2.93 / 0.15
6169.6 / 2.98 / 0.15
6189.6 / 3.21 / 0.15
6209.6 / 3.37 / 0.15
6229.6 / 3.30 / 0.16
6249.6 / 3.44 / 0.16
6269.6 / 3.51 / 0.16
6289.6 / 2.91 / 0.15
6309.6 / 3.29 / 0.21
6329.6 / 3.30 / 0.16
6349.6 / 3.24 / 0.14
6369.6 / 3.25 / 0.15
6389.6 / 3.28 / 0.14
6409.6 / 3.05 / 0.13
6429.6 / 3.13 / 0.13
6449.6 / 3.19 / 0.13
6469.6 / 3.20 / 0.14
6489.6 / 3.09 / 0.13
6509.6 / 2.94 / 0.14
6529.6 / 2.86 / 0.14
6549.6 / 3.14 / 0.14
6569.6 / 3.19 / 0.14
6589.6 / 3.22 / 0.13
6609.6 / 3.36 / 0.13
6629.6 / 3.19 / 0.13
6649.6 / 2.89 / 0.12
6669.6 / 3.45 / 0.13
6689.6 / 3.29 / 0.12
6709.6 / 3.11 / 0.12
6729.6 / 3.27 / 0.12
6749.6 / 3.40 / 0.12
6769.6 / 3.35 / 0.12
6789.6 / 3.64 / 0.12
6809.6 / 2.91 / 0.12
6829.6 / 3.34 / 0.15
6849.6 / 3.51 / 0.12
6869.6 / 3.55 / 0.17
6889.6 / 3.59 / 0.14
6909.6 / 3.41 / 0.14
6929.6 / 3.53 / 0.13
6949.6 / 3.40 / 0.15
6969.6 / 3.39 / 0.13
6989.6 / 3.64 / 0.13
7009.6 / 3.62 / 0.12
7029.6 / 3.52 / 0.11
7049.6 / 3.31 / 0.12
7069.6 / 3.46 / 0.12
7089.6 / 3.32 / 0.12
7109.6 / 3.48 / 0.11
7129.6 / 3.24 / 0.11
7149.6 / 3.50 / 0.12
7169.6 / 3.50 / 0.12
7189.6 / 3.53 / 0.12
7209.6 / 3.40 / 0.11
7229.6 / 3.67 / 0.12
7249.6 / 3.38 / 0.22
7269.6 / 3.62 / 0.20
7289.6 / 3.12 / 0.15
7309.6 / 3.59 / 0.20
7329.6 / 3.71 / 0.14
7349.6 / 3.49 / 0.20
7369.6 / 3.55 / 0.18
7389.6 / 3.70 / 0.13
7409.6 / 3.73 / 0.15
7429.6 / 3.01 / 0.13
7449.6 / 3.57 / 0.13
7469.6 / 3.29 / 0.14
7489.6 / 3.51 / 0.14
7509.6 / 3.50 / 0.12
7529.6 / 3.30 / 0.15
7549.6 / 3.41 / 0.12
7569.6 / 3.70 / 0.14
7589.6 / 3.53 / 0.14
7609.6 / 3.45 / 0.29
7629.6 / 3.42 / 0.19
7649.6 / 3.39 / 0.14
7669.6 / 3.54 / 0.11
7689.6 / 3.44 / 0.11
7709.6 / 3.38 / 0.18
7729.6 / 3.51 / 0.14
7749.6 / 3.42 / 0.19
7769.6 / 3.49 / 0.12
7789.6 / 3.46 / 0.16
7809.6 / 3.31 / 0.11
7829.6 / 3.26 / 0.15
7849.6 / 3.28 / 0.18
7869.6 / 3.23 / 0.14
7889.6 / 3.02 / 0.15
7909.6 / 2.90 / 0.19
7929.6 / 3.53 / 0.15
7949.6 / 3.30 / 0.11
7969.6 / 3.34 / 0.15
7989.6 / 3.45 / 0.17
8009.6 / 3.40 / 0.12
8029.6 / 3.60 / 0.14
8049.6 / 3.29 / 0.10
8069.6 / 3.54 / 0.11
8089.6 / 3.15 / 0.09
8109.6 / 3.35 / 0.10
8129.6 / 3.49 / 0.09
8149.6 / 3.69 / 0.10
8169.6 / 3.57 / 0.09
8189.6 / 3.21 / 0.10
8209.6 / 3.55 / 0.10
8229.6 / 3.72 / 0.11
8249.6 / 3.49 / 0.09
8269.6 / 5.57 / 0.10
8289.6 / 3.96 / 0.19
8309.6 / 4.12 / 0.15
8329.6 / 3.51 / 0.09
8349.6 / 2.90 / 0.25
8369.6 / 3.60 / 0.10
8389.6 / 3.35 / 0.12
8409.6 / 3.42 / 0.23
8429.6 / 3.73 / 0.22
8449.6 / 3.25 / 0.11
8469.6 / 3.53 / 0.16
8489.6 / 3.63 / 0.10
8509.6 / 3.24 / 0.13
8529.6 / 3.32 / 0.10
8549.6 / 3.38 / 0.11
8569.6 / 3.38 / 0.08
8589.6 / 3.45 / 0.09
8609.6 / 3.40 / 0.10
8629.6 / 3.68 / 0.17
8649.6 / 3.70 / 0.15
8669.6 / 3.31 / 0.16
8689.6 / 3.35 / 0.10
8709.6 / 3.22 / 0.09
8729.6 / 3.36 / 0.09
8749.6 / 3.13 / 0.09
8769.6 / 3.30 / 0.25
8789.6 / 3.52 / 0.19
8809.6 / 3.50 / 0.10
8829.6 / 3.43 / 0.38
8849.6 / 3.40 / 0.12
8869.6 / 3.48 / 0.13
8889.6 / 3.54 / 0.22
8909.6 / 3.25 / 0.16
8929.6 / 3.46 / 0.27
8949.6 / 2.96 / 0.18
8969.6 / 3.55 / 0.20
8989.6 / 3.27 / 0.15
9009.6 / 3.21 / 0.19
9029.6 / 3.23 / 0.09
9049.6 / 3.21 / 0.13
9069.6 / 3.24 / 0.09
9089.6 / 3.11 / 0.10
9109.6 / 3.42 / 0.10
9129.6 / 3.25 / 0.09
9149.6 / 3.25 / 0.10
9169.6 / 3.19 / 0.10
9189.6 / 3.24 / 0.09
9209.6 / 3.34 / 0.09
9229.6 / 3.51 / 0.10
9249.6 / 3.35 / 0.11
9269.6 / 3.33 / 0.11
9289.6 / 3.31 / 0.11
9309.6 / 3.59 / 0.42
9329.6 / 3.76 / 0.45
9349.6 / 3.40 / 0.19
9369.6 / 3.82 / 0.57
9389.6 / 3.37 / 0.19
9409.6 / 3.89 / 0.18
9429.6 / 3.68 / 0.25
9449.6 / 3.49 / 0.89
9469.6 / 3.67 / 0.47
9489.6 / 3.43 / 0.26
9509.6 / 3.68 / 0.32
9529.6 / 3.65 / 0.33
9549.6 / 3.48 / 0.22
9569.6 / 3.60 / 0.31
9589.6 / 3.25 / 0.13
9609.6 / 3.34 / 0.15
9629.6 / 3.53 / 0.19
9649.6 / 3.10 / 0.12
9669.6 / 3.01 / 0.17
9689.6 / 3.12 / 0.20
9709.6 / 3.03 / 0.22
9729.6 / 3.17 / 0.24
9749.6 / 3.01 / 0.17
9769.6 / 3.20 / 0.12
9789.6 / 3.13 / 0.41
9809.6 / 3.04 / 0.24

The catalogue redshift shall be 0.260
